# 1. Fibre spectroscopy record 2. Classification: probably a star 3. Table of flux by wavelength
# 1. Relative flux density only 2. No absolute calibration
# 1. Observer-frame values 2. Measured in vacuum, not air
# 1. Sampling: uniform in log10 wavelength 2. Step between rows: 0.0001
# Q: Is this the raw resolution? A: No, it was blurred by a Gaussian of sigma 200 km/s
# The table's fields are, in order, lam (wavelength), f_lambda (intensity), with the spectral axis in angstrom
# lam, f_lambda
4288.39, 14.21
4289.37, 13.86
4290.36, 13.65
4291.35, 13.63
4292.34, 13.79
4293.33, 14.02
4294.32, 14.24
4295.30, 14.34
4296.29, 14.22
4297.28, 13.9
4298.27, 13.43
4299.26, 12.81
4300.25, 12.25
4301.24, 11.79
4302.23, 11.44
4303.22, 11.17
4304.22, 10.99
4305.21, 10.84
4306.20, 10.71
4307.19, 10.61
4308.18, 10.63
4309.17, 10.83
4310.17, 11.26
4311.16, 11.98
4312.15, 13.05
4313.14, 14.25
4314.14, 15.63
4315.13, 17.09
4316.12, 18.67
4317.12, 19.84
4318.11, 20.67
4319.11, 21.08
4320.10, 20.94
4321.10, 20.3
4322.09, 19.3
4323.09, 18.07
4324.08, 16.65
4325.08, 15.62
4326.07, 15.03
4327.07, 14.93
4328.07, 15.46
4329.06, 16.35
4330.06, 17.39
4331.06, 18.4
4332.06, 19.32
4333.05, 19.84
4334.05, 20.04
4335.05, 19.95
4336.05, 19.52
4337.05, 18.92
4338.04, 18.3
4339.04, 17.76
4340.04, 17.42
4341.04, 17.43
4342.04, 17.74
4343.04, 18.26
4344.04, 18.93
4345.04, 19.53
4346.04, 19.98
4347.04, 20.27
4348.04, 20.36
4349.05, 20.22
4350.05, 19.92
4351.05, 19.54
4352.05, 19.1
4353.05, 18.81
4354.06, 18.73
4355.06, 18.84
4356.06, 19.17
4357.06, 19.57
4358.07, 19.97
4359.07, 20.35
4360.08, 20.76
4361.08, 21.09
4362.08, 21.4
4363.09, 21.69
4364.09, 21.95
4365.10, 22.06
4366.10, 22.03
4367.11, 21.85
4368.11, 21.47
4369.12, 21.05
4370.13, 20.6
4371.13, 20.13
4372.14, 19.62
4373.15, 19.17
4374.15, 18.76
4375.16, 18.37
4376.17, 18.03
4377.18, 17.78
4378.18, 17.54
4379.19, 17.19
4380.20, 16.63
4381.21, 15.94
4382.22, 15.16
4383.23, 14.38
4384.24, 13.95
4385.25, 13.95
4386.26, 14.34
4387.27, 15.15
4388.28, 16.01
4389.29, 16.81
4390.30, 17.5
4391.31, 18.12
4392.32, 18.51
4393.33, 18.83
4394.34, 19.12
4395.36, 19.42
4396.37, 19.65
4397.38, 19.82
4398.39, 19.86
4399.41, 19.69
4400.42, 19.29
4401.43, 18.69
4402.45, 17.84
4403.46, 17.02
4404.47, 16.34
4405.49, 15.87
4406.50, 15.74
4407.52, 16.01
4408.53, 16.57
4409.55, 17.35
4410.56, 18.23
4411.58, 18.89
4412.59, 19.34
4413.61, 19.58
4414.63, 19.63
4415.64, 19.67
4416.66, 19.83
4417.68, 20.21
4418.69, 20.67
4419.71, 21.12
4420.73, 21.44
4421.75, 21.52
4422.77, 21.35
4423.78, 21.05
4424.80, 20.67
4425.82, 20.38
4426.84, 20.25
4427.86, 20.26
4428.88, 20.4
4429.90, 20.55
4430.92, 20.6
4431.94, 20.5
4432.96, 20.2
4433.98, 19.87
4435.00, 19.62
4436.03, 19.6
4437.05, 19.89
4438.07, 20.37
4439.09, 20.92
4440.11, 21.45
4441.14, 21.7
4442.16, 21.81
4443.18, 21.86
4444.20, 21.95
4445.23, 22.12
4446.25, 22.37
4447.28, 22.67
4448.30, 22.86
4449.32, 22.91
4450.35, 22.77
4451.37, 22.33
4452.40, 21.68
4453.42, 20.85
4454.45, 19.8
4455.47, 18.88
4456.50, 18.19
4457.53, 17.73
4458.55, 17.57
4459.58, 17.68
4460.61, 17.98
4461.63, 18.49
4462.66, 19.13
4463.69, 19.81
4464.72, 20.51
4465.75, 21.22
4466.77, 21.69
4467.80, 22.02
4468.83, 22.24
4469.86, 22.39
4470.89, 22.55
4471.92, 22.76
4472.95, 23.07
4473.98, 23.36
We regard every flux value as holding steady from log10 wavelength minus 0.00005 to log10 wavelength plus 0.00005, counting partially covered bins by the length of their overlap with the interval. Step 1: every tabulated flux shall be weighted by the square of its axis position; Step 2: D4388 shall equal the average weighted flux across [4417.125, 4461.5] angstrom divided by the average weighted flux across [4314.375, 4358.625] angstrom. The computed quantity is 1.2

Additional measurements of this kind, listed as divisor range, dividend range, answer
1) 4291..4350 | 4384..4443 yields 1.23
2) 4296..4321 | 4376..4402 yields 1.28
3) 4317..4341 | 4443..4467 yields 1.18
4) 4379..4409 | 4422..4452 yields 1.26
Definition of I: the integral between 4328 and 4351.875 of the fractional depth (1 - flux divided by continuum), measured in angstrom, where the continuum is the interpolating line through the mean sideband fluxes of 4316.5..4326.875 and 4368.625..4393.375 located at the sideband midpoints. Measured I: -0.8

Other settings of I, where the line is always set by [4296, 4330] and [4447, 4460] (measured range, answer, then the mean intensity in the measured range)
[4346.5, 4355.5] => -1.77 angstrom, 19.5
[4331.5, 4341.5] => -1.98 angstrom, 18.9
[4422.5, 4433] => -0.63 angstrom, 20.6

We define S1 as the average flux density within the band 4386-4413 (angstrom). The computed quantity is 17.8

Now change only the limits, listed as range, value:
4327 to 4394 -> 18.7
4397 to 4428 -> 19.2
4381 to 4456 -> 19.4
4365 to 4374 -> 20.8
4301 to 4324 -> 14.9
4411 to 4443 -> 20.4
